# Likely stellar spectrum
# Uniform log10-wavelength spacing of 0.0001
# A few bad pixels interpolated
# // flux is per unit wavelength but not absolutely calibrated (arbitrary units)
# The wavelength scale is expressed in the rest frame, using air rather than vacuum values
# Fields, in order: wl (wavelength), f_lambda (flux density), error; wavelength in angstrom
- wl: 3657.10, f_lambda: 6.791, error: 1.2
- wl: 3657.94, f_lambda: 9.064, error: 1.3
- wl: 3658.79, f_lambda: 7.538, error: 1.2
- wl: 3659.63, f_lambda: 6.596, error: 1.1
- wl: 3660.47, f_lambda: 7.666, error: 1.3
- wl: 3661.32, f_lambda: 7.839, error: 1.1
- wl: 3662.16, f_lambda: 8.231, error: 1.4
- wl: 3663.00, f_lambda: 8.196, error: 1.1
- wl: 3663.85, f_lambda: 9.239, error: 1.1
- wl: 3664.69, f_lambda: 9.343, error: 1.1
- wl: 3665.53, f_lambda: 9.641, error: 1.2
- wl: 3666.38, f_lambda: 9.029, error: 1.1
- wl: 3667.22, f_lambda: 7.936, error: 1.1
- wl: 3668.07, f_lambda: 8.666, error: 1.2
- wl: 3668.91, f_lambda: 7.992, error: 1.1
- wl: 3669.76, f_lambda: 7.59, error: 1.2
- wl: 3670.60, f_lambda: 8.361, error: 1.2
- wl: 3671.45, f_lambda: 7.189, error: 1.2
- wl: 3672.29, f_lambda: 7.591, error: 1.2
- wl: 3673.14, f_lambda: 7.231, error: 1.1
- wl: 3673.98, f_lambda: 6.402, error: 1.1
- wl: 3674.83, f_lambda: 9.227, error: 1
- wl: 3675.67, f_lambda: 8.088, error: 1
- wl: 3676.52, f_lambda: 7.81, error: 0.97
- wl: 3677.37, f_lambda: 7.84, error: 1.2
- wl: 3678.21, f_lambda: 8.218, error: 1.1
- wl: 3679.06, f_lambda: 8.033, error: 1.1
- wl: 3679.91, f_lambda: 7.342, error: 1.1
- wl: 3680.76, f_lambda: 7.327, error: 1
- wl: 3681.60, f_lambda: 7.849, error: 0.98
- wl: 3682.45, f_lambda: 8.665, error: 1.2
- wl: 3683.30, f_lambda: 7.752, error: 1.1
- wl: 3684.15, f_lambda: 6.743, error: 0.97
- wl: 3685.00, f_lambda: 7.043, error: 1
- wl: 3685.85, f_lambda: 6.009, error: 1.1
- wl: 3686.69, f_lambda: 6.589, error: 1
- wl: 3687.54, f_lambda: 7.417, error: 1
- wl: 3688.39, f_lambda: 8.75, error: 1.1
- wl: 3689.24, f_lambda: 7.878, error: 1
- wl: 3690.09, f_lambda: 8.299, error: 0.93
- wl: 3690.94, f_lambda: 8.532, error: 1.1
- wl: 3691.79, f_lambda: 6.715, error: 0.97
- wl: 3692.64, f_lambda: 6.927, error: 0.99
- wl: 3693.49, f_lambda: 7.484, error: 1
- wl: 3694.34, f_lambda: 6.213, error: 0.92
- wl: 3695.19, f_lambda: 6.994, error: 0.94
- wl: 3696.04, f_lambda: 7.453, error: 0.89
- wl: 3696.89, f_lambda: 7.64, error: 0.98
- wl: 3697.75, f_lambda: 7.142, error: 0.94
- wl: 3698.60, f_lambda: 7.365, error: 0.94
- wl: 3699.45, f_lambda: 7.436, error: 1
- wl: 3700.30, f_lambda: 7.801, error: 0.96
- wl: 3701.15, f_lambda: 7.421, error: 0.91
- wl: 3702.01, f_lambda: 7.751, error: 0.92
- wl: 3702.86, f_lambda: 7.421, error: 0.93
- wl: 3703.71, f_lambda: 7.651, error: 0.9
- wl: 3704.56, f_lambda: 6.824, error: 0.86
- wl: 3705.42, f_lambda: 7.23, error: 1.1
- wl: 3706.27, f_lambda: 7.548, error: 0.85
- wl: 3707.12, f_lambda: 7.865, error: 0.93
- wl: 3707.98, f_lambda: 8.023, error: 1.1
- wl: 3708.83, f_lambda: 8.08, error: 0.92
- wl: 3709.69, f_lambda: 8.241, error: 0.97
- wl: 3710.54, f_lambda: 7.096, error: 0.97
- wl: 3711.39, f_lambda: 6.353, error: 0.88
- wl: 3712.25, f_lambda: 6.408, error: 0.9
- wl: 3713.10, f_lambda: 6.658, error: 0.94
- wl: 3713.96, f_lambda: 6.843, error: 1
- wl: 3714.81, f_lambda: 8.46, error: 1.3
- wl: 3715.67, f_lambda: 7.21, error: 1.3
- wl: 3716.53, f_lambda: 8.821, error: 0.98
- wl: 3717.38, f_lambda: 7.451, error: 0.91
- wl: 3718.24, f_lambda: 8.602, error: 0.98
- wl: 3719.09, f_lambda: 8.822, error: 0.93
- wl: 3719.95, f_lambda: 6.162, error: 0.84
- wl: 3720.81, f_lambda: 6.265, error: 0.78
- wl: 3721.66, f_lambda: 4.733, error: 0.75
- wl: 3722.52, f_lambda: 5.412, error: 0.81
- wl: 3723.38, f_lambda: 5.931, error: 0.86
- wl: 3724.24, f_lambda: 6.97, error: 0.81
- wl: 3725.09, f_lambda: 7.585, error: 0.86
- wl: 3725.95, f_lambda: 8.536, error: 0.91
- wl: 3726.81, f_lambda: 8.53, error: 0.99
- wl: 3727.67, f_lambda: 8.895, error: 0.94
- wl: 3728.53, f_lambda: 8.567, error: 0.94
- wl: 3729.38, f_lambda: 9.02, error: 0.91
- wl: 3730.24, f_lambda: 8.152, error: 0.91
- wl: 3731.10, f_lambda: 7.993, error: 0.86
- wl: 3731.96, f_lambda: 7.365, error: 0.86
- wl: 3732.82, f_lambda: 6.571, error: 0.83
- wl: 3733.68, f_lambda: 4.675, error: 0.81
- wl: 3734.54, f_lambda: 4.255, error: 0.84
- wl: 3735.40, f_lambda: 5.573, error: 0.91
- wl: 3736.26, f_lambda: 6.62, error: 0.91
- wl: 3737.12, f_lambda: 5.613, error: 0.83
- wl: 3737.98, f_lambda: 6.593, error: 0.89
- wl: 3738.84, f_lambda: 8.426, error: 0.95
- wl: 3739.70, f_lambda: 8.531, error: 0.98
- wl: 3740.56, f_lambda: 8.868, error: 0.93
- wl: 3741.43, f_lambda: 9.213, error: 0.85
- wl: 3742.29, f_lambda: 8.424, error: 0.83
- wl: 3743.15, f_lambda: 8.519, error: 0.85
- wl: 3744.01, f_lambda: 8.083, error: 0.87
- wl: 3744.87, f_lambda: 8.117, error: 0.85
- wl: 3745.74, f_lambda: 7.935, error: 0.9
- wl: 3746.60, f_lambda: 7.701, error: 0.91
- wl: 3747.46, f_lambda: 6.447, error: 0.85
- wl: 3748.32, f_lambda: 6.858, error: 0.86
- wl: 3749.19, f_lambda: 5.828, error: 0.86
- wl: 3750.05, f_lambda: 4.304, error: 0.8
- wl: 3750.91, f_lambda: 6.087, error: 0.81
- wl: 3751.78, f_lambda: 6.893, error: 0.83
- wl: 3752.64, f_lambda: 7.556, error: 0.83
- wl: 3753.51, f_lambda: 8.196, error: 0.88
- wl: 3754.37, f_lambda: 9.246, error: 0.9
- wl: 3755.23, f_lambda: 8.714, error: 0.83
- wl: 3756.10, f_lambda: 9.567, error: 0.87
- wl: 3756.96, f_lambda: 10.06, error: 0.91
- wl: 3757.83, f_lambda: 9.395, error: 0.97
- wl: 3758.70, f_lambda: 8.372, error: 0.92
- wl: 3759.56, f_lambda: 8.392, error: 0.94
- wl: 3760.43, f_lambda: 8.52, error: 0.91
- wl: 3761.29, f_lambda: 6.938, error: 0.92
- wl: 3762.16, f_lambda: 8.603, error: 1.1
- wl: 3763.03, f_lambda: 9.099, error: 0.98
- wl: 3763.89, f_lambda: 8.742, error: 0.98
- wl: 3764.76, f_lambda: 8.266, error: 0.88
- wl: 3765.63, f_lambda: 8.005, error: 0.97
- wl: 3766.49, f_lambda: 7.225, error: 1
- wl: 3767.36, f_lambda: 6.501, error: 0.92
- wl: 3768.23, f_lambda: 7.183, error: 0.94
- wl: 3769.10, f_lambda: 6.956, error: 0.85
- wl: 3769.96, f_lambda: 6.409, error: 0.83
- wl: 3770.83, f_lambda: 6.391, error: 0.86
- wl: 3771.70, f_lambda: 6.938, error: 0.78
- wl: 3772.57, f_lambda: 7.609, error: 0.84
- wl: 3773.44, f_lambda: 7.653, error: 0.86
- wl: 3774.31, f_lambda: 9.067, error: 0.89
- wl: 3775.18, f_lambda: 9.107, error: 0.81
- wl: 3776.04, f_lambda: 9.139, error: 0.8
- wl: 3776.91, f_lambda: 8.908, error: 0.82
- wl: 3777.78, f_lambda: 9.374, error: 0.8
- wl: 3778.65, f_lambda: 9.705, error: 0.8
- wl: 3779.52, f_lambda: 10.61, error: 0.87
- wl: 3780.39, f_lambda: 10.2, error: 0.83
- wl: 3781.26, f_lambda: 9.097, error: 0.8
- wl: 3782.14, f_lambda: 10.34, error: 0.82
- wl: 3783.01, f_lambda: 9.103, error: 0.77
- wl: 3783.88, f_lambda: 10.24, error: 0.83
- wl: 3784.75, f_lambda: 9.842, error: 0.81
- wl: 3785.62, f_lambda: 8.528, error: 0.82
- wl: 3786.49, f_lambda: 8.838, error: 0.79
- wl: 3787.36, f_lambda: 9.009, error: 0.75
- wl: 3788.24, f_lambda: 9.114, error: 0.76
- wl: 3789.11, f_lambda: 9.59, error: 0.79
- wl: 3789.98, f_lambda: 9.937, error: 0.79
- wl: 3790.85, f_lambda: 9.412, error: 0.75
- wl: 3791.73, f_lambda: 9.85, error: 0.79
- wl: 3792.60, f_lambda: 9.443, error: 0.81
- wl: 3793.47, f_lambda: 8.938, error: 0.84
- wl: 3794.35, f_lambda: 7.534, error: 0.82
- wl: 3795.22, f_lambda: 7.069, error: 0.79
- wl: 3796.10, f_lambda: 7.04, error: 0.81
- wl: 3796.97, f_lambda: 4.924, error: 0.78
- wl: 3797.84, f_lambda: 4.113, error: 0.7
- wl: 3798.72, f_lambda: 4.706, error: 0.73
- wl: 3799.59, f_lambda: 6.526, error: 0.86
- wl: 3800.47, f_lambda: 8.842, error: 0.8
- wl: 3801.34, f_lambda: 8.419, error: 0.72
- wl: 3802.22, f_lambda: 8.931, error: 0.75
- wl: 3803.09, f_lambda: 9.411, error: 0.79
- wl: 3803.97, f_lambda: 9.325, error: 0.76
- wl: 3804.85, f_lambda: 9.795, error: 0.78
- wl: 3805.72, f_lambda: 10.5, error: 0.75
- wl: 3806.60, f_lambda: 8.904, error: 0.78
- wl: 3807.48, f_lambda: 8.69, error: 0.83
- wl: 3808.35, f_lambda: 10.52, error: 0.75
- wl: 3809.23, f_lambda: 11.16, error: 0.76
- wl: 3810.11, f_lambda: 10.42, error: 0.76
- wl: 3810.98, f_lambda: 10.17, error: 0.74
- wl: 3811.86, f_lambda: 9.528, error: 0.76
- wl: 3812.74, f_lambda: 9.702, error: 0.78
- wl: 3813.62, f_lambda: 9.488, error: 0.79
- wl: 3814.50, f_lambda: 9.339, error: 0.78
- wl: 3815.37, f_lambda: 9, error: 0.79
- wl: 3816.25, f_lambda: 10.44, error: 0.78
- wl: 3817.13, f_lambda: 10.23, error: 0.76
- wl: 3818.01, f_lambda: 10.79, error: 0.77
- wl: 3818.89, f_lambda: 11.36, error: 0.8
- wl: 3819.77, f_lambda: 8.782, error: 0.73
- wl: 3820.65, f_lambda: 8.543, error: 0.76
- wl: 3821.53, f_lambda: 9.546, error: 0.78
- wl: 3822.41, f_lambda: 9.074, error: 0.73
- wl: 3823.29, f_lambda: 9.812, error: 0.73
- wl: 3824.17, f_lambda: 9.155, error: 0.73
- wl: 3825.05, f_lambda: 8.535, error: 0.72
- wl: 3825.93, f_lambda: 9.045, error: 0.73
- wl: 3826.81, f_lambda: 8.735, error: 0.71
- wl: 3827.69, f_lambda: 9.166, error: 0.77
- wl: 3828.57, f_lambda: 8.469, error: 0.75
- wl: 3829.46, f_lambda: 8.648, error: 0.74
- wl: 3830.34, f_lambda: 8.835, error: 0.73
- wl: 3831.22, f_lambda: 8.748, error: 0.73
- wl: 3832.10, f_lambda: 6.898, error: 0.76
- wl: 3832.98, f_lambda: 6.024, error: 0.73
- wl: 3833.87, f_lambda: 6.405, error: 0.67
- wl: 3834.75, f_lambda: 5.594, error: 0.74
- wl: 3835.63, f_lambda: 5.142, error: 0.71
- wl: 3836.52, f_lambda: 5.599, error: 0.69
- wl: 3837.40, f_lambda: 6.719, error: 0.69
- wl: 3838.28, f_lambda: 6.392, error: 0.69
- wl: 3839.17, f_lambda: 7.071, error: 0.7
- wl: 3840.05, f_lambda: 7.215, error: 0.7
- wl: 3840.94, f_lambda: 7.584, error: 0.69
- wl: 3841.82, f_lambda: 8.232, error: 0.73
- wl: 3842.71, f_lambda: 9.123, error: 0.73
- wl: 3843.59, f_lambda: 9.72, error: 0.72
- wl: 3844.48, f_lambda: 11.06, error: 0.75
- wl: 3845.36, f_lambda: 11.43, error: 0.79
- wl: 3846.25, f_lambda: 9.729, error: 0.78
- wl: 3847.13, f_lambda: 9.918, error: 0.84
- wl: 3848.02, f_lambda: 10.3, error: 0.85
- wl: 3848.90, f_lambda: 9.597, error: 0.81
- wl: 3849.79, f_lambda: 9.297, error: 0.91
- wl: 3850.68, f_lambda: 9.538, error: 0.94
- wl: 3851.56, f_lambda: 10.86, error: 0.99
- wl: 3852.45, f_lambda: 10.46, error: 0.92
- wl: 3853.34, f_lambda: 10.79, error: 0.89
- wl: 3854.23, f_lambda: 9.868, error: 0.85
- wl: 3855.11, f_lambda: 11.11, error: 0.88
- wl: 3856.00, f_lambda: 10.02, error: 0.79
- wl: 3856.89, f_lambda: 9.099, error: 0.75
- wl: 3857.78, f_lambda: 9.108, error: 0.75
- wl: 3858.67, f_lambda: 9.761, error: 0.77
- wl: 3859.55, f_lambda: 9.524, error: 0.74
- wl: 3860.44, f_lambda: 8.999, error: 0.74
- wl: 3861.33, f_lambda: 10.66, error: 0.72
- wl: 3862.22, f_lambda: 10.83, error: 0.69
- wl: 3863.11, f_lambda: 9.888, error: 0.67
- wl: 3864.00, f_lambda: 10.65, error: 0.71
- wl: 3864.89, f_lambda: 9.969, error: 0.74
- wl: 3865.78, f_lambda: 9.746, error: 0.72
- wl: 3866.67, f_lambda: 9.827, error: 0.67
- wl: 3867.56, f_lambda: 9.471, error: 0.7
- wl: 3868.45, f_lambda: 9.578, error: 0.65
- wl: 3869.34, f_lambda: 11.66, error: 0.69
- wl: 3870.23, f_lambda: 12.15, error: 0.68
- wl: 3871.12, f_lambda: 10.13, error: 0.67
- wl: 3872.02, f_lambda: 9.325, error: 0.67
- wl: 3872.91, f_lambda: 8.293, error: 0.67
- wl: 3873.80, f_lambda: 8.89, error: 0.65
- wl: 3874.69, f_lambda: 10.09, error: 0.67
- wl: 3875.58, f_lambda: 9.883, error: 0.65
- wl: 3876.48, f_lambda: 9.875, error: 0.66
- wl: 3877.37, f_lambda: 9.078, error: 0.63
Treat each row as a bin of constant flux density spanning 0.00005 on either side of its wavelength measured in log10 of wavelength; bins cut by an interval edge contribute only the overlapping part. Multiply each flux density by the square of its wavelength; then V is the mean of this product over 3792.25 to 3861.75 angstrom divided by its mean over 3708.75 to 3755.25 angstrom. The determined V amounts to 1.27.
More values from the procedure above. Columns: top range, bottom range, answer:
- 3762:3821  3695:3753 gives 1.25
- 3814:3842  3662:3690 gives 1.13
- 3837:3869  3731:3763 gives 1.34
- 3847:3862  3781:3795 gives 1.11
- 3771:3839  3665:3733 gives 1.21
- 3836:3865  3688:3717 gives 1.36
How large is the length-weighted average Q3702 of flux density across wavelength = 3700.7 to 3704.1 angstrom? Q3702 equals 7.56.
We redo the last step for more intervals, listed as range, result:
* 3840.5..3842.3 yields 7.93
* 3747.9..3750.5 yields 5.66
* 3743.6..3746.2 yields 8.03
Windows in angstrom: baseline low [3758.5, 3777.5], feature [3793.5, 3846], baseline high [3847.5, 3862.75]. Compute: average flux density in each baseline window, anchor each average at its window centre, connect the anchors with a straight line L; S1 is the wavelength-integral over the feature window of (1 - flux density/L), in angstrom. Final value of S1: 3.54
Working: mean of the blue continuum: 7.92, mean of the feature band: 8.52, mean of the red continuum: 9.99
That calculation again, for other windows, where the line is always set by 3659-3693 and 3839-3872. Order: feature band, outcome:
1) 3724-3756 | 4.1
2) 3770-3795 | 0.1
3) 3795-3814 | 1.5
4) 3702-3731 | 2.9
